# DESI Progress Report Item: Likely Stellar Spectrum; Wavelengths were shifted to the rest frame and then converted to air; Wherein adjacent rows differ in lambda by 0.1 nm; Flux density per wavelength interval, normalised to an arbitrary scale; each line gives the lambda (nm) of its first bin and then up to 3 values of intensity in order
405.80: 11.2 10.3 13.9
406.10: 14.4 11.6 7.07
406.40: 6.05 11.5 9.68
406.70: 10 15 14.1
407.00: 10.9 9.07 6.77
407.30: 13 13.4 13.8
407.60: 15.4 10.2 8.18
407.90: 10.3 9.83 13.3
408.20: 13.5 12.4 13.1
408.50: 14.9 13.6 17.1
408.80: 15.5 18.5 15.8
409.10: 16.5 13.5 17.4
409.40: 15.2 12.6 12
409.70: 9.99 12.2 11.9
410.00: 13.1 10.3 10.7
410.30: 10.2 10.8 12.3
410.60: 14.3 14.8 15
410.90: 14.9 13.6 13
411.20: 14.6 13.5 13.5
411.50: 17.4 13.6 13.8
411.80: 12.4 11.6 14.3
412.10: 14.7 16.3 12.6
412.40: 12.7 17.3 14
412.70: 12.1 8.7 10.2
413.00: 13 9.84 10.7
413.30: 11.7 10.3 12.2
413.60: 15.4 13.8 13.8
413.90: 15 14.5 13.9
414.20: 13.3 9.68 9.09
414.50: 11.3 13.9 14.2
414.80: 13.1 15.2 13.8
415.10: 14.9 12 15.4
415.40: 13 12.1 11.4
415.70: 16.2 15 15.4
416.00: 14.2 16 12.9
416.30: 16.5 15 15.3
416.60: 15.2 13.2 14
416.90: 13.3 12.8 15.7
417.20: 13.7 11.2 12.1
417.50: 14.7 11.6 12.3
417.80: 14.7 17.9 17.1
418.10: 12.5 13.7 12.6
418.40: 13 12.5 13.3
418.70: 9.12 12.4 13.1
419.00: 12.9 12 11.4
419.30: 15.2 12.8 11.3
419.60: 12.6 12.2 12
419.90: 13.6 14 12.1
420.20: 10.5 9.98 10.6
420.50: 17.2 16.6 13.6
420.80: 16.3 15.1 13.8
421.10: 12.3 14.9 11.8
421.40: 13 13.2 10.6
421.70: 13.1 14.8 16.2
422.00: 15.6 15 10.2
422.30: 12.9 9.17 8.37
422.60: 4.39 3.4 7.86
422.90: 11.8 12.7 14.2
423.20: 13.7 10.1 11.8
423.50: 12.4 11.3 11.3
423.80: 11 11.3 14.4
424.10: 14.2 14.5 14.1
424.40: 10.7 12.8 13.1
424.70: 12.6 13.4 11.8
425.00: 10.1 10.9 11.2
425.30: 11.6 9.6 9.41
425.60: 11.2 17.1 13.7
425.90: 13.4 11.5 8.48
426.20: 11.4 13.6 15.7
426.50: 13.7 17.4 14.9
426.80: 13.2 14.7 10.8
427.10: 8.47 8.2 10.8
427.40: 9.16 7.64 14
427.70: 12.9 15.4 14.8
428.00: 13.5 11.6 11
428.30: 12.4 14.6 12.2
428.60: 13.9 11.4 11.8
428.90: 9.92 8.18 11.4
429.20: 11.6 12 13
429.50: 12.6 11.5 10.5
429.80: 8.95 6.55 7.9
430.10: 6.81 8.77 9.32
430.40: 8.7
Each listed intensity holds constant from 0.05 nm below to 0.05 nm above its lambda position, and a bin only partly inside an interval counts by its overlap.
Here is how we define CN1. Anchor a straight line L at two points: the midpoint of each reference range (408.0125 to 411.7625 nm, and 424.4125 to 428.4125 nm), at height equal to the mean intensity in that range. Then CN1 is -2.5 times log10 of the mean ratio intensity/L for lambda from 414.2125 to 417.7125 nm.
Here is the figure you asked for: -0.03 mag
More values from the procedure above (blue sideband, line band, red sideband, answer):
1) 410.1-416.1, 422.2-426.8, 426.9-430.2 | -0.02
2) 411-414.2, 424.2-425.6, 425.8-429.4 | 0.06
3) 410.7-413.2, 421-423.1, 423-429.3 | 0.08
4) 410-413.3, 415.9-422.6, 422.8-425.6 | -0.07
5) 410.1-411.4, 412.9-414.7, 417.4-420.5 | 0.05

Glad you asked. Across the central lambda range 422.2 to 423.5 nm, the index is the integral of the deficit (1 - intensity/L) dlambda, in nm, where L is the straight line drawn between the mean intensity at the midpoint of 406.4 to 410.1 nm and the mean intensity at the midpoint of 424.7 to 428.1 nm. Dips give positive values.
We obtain 0.232 nm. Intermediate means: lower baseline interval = 12.7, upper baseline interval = 12.2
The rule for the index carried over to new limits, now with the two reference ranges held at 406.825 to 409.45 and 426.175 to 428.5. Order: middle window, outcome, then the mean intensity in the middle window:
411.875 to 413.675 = 0.06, 12.7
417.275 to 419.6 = -0.02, 13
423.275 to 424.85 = 0.03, 12.5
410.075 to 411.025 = 0.03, 12.7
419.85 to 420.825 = -0.04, 13.4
